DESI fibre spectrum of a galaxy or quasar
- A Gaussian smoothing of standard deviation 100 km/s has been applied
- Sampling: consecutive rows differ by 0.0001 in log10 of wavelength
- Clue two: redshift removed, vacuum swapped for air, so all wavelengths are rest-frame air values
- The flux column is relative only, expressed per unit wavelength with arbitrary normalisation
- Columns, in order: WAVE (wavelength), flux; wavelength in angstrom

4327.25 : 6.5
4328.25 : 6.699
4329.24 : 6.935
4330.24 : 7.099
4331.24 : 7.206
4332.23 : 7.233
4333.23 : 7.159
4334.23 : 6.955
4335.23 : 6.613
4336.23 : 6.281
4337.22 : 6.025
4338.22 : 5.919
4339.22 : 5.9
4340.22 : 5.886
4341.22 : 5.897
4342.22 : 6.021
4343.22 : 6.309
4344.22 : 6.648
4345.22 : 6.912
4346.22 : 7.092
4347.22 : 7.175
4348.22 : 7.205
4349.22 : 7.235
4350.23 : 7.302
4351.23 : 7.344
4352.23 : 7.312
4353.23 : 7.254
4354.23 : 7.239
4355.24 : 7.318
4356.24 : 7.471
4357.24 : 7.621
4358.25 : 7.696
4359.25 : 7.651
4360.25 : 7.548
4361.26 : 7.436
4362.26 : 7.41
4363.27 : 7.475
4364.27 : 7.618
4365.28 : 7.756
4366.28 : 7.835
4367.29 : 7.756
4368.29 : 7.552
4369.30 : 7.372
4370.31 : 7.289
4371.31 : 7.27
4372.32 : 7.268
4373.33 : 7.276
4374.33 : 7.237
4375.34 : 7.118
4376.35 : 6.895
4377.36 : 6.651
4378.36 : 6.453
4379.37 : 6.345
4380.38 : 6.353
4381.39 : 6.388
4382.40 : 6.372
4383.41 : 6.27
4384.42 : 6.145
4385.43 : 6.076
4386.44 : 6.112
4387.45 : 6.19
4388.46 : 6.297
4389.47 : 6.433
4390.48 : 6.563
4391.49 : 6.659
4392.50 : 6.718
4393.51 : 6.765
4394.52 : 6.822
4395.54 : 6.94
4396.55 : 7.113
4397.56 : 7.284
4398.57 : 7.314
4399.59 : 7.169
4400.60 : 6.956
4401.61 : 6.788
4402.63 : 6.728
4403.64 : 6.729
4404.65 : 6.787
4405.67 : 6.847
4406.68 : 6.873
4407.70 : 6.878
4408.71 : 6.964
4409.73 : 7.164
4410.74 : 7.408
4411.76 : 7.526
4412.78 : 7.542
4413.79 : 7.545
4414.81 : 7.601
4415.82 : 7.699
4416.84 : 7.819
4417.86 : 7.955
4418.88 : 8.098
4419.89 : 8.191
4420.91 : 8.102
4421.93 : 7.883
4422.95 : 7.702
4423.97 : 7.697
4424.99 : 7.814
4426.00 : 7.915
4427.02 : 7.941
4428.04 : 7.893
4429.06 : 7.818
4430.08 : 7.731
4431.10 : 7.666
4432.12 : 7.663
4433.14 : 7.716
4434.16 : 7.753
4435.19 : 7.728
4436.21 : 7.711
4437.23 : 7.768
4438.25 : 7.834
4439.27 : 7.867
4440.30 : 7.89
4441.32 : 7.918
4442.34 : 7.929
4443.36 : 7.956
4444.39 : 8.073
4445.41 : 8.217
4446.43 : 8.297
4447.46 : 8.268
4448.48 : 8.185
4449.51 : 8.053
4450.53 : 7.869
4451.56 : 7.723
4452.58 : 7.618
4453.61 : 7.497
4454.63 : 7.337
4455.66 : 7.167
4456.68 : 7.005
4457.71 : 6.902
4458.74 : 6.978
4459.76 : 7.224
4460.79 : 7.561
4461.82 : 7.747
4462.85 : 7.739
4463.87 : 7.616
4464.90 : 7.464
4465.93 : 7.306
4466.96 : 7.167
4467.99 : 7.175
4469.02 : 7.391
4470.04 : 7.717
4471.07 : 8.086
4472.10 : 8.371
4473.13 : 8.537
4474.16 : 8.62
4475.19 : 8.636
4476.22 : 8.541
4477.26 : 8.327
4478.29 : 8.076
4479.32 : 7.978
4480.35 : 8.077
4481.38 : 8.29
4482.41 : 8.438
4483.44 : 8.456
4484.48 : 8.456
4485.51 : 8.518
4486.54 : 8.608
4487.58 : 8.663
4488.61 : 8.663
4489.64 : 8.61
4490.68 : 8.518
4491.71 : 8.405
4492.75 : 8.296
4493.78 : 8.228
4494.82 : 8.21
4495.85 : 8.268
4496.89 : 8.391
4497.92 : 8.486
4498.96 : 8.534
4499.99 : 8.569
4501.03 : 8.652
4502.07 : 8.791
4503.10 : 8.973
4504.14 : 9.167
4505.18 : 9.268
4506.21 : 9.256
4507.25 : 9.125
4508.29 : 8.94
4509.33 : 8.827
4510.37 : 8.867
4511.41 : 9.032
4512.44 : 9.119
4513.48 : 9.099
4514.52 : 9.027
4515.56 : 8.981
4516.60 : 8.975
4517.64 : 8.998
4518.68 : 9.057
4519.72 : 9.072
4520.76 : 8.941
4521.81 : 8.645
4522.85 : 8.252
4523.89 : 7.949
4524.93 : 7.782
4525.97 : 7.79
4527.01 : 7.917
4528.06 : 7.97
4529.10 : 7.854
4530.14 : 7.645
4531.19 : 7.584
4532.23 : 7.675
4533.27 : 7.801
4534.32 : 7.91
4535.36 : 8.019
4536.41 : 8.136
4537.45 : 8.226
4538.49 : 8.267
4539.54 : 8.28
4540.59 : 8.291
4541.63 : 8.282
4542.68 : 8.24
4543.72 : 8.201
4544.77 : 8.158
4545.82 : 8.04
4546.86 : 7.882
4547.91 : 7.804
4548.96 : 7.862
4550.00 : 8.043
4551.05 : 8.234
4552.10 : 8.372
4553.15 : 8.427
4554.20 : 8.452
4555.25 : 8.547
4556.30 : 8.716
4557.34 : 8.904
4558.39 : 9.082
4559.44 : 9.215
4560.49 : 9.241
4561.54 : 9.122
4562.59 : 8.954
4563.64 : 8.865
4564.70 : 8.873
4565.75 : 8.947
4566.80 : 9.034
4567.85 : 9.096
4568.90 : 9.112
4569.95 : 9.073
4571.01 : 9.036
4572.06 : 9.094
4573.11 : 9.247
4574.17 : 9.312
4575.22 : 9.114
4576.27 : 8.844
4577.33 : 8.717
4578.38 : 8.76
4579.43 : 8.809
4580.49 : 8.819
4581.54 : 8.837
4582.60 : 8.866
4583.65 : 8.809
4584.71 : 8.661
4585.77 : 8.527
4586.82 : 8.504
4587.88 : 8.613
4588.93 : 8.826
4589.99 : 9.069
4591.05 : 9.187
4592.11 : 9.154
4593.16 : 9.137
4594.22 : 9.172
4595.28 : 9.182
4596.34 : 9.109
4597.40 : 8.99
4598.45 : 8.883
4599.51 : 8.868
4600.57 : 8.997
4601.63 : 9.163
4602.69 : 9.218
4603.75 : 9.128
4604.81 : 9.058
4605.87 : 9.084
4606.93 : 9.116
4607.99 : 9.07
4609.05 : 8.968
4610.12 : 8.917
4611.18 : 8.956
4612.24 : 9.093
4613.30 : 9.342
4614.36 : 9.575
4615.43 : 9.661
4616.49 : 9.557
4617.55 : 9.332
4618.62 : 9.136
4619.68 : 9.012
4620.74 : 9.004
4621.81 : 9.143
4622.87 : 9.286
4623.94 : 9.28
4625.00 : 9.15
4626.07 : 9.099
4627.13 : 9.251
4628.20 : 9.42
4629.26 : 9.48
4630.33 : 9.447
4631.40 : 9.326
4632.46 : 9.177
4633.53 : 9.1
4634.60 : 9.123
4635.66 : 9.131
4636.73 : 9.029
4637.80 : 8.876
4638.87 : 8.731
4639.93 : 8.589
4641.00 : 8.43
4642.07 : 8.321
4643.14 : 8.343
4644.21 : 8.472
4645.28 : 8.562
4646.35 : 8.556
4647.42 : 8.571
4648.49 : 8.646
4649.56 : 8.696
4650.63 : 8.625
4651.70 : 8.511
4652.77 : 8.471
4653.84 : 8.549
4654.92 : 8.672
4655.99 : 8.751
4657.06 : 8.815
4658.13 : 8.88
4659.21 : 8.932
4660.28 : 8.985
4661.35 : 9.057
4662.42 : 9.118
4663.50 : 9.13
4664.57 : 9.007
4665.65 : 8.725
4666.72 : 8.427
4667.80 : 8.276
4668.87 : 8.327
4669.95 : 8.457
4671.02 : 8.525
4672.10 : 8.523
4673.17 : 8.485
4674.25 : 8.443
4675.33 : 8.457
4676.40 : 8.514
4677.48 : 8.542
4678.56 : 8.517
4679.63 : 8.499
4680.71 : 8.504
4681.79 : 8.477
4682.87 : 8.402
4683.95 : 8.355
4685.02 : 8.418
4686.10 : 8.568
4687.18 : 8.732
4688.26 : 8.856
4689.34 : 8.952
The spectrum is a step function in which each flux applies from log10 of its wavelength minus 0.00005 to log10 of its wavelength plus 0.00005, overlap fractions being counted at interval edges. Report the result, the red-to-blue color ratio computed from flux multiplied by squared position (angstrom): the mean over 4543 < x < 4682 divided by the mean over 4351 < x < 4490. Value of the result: 1.28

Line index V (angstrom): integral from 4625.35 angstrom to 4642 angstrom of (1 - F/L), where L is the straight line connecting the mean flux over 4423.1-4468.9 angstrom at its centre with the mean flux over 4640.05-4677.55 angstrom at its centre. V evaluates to -1.07 angstrom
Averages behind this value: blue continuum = 7.69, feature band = 9.06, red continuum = 8.62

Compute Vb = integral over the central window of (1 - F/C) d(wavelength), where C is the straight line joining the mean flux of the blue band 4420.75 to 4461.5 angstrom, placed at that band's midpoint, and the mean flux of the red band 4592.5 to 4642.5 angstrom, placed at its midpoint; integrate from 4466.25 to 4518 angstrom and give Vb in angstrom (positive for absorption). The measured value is -2.42 angstrom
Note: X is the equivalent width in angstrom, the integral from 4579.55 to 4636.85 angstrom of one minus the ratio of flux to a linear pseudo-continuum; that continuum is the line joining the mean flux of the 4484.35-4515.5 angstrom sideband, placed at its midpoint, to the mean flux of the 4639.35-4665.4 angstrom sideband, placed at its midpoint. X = -2.5 angstrom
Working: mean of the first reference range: 8.73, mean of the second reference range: 8.7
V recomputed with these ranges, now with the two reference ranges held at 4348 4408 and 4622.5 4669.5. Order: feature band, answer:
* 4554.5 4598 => -3.05 angstrom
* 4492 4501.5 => -0.70 angstrom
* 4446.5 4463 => -0.08 angstrom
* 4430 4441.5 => -0.56 angstrom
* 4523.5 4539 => 0.31 angstrom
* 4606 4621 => -1.00 angstrom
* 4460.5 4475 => -0.28 angstrom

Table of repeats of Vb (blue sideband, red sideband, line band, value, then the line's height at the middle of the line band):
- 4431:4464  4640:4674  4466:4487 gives -0.8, 7.84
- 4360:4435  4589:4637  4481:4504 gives -1.3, 8.07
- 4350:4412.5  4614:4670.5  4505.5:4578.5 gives -3.5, 8.18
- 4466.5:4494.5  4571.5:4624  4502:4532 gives -0.5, 8.5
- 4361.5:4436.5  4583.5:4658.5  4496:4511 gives -1.5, 8.04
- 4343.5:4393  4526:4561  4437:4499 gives -2.3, 7.7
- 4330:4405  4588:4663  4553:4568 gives -0.8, 8.47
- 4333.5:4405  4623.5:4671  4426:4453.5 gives -1.8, 7.39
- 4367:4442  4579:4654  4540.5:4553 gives 0.4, 8.4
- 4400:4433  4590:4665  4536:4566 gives 0.0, 8.45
